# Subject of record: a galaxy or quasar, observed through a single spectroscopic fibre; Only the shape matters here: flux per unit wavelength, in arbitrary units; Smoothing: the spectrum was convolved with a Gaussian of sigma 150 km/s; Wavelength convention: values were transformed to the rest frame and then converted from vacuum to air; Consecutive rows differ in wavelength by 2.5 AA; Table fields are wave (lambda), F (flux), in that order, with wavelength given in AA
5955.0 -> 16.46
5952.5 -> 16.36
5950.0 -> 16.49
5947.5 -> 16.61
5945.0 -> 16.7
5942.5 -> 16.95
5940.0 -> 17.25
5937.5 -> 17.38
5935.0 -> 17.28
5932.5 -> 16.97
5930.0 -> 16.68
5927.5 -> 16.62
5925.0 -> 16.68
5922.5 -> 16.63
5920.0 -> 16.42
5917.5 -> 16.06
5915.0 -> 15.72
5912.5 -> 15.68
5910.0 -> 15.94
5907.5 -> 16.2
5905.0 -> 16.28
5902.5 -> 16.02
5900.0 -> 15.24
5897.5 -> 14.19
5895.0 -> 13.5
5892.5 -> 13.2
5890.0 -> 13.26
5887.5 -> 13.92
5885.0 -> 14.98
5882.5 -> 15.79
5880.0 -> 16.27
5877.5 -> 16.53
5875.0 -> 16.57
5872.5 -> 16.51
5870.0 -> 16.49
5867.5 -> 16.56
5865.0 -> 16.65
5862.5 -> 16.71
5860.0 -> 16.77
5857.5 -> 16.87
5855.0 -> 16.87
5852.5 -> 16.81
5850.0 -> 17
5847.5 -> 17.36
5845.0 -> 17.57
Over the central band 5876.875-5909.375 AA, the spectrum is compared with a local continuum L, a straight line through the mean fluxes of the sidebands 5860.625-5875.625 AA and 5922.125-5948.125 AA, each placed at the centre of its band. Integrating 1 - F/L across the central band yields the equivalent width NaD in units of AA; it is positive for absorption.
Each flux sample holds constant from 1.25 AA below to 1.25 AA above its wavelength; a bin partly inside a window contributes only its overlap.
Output 3.3 AA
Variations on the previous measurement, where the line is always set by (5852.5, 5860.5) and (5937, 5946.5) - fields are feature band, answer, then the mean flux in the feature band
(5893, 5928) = 2.6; 15.7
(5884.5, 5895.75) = 2.1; 13.7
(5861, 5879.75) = 0.3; 16.6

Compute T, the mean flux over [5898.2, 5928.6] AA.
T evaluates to 16.1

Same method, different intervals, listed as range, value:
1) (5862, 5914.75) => 15.5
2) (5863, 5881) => 16.5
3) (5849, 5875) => 16.7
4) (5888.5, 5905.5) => 14.4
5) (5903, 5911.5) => 16.1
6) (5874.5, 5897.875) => 14.8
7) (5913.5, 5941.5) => 16.7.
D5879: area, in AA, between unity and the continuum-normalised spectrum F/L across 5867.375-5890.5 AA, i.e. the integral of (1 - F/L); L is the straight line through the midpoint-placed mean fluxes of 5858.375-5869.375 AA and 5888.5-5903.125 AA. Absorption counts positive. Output -0.3 AA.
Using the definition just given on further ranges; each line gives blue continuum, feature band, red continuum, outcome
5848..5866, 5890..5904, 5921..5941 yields 2.1 AA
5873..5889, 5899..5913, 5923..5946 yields 0.3 AA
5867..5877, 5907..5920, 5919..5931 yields 0.5 AA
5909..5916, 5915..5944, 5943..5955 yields -1.1 AA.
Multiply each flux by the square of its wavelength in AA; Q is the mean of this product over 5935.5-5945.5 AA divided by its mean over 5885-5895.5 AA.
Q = 1.3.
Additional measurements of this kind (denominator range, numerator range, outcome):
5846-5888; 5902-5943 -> 1.02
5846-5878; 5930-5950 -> 1.04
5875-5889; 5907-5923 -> 1.04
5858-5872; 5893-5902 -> 0.87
